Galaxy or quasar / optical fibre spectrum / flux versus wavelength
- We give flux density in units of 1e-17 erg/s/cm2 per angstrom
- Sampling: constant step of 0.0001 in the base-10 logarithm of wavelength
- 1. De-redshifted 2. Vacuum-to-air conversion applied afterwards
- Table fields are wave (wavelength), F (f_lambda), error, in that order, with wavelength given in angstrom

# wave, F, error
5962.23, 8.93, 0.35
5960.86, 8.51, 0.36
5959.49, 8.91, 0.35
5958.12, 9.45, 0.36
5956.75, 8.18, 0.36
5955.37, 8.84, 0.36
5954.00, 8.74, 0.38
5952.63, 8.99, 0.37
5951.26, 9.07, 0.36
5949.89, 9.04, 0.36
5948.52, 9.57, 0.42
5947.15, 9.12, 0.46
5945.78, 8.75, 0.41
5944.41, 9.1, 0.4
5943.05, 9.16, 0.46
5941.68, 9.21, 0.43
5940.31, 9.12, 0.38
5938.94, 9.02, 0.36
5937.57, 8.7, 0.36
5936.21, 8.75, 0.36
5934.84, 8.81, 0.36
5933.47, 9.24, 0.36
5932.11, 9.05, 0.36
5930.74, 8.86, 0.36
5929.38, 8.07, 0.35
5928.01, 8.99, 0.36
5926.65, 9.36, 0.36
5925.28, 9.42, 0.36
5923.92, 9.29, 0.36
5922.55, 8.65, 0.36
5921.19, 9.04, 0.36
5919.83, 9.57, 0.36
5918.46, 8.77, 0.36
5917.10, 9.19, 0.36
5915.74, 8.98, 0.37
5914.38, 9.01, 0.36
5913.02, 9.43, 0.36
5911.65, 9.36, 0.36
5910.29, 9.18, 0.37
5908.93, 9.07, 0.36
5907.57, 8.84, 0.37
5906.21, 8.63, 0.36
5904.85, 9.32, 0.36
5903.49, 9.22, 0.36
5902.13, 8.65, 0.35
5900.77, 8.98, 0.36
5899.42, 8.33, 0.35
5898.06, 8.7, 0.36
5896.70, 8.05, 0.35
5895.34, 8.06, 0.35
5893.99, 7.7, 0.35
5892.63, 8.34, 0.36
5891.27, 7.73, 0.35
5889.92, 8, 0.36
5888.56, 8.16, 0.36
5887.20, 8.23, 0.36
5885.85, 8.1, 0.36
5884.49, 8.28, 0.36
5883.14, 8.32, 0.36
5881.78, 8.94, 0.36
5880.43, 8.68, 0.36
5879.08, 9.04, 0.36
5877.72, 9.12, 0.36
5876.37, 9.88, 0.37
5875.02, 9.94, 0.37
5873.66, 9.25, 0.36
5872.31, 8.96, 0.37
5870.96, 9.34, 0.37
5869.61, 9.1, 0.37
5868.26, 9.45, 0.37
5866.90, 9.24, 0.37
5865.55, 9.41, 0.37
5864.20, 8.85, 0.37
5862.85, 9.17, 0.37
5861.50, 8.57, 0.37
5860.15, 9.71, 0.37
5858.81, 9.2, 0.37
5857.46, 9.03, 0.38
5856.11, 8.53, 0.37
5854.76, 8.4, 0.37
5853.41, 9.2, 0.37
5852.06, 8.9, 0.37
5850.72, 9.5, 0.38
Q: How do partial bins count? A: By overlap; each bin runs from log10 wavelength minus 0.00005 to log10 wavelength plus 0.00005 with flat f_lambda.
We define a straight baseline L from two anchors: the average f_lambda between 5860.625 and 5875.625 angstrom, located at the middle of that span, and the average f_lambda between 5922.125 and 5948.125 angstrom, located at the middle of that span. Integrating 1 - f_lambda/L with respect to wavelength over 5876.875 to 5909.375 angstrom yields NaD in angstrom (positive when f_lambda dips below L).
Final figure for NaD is 2.1 angstrom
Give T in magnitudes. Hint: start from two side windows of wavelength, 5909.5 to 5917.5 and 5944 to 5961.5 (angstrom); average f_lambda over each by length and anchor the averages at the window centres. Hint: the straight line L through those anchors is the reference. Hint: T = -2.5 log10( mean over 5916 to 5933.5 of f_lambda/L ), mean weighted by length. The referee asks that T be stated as 0.010 mag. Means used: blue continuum 9.19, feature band 9.03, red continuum 8.94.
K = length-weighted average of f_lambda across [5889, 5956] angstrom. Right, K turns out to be 8.88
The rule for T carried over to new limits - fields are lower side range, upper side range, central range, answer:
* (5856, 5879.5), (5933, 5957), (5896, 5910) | 0.04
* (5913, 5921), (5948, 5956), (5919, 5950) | 0.01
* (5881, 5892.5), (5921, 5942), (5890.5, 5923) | -0.03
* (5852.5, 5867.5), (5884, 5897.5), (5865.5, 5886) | -0.07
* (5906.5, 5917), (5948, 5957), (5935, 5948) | 0.00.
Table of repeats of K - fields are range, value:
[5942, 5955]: 9.06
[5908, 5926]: 9.14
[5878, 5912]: 8.56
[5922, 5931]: 8.96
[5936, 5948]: 9.01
